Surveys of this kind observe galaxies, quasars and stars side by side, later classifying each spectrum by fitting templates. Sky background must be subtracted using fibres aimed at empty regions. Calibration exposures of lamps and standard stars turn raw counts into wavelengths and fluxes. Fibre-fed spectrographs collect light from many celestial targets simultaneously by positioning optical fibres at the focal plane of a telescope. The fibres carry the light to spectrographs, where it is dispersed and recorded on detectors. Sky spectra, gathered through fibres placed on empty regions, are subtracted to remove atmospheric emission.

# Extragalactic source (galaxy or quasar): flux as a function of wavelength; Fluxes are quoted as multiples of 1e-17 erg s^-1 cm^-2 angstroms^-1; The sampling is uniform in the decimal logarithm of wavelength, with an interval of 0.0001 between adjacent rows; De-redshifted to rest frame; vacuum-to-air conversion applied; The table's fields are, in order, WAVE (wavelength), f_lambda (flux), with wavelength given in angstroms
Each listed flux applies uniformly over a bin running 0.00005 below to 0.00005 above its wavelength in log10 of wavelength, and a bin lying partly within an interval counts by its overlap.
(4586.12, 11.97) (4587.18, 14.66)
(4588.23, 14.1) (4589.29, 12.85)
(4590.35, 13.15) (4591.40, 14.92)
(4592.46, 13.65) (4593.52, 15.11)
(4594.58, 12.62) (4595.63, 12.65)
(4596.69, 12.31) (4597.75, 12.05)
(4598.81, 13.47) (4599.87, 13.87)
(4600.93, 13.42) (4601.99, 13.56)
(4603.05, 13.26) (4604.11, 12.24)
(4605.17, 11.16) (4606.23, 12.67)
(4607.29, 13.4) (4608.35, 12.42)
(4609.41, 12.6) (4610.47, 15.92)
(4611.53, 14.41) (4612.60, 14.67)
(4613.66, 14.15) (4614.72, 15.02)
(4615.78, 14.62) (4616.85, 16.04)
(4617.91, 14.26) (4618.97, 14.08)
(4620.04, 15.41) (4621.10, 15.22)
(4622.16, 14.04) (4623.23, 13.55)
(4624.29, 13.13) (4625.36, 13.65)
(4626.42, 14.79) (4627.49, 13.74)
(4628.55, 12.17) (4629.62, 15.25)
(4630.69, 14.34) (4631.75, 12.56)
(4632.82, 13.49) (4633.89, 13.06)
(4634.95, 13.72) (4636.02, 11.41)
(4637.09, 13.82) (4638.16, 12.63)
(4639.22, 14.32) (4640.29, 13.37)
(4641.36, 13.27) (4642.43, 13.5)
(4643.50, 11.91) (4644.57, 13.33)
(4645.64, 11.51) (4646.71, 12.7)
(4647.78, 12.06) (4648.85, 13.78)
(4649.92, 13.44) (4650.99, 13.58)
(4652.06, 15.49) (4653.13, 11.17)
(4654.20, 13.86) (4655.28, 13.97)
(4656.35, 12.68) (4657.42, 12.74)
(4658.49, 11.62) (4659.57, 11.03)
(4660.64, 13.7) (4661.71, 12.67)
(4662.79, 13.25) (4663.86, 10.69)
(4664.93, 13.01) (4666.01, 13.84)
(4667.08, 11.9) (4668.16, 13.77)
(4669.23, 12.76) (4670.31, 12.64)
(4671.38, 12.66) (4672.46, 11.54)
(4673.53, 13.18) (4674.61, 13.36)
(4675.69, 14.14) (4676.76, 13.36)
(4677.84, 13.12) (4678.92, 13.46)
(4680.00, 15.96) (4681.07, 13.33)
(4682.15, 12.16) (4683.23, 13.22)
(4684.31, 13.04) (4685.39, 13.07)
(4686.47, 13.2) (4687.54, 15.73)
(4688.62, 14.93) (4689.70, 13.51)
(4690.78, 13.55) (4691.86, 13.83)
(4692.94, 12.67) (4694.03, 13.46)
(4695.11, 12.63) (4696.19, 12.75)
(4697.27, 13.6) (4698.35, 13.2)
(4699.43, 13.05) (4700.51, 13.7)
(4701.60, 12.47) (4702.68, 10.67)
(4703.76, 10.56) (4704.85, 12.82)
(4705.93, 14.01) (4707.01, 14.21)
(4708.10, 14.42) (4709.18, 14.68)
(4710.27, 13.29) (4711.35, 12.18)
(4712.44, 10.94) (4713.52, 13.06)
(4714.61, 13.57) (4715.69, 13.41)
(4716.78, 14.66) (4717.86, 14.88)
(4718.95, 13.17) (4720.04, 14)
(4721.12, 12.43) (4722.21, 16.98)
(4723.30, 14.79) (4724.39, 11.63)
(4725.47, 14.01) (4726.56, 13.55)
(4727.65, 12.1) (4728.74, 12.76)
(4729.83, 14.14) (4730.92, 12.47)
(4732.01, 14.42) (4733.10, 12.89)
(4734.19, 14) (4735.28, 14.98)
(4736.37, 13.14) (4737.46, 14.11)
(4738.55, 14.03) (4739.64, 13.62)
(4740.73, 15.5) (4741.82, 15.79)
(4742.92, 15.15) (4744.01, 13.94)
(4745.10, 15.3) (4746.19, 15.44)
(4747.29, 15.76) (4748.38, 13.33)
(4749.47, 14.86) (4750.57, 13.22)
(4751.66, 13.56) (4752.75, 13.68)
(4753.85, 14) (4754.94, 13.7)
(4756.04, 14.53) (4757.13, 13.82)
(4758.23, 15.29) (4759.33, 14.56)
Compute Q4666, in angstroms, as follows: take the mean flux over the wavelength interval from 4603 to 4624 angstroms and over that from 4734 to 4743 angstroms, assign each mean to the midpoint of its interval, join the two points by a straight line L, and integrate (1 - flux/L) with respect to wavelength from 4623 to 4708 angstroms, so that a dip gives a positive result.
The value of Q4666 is 6.1 angstroms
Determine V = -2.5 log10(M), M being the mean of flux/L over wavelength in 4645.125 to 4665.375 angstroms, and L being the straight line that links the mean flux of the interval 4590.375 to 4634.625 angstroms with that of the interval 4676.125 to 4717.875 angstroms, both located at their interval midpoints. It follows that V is 0.06 mag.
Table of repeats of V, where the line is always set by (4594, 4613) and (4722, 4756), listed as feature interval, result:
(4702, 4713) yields 0.09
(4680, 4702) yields 0.03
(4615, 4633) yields -0.07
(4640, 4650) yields 0.05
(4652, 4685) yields 0.05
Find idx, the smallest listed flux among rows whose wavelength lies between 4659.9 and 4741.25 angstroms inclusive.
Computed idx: 10.56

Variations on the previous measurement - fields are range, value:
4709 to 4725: 10.94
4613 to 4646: 11.41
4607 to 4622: 12.42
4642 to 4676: 10.69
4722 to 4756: 11.63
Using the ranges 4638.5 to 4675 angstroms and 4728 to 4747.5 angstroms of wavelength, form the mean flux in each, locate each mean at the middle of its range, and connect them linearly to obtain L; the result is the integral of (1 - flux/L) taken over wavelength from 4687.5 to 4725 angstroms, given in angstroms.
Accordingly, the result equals 0.9 angstroms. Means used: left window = 12.9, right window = 14.3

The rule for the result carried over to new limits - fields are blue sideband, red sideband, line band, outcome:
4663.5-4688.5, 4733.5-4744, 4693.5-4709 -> 0.8 angstroms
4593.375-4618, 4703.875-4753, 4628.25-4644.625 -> 0.4 angstroms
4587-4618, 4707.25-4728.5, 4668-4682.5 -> 0.4 angstroms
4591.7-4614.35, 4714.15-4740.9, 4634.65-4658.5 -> 0.8 angstroms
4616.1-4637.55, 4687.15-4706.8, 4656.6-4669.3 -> 0.9 angstroms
